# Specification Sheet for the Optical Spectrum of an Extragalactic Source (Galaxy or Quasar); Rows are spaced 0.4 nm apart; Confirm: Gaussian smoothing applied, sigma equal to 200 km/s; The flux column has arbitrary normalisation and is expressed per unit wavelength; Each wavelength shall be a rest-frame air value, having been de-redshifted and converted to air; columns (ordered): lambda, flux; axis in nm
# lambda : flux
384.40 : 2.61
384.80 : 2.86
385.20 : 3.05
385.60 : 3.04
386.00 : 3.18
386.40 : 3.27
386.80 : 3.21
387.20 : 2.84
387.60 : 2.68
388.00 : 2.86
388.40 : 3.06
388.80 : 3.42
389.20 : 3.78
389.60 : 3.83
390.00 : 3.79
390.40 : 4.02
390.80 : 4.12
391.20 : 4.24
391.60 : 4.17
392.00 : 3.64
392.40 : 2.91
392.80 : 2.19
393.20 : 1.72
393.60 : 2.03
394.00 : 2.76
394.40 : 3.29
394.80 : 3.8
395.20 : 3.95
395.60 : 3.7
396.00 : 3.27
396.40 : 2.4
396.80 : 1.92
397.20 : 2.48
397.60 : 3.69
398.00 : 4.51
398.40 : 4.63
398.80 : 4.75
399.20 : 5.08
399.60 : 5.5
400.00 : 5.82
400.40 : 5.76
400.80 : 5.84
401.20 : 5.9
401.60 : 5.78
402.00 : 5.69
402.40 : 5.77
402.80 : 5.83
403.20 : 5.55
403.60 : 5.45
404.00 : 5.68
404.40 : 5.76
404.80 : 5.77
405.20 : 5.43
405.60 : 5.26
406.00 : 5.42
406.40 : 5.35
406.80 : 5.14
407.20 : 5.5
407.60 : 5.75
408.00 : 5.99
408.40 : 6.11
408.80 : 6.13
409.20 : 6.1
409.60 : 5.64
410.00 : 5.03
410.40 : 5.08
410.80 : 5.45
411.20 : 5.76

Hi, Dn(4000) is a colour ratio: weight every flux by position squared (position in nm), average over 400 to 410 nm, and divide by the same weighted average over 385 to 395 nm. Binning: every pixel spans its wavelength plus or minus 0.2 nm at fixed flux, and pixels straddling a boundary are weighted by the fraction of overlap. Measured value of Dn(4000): 1.9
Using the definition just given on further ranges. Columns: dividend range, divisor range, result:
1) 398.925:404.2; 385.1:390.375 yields 1.86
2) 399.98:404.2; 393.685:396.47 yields 1.80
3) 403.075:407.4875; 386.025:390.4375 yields 1.80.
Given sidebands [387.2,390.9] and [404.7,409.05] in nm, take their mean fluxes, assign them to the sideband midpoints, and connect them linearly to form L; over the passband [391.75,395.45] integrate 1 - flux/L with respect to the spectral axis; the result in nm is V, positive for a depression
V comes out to 0.98 nm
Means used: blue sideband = 3.45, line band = 2.95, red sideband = 5.62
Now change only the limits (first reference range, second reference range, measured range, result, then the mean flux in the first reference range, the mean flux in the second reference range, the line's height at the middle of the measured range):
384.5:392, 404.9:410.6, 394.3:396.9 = 0.60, 3.41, 5.57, 4.22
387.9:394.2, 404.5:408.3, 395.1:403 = -0.19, 3.29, 5.53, 4.46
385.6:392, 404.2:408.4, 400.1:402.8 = -0.44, 3.49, 5.56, 4.99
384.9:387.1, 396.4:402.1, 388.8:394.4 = 0.64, 3.12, 4.71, 3.79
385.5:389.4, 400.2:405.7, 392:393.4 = 0.53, 3.14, 5.68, 4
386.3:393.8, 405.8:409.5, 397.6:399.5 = -0.10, 3.25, 5.72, 4.44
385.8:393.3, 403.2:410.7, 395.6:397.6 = 0.70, 3.33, 5.59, 4.25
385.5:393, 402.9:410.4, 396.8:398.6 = 0.35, 3.39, 5.6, 4.46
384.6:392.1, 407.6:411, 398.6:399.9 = -0.16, 3.42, 5.69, 4.6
